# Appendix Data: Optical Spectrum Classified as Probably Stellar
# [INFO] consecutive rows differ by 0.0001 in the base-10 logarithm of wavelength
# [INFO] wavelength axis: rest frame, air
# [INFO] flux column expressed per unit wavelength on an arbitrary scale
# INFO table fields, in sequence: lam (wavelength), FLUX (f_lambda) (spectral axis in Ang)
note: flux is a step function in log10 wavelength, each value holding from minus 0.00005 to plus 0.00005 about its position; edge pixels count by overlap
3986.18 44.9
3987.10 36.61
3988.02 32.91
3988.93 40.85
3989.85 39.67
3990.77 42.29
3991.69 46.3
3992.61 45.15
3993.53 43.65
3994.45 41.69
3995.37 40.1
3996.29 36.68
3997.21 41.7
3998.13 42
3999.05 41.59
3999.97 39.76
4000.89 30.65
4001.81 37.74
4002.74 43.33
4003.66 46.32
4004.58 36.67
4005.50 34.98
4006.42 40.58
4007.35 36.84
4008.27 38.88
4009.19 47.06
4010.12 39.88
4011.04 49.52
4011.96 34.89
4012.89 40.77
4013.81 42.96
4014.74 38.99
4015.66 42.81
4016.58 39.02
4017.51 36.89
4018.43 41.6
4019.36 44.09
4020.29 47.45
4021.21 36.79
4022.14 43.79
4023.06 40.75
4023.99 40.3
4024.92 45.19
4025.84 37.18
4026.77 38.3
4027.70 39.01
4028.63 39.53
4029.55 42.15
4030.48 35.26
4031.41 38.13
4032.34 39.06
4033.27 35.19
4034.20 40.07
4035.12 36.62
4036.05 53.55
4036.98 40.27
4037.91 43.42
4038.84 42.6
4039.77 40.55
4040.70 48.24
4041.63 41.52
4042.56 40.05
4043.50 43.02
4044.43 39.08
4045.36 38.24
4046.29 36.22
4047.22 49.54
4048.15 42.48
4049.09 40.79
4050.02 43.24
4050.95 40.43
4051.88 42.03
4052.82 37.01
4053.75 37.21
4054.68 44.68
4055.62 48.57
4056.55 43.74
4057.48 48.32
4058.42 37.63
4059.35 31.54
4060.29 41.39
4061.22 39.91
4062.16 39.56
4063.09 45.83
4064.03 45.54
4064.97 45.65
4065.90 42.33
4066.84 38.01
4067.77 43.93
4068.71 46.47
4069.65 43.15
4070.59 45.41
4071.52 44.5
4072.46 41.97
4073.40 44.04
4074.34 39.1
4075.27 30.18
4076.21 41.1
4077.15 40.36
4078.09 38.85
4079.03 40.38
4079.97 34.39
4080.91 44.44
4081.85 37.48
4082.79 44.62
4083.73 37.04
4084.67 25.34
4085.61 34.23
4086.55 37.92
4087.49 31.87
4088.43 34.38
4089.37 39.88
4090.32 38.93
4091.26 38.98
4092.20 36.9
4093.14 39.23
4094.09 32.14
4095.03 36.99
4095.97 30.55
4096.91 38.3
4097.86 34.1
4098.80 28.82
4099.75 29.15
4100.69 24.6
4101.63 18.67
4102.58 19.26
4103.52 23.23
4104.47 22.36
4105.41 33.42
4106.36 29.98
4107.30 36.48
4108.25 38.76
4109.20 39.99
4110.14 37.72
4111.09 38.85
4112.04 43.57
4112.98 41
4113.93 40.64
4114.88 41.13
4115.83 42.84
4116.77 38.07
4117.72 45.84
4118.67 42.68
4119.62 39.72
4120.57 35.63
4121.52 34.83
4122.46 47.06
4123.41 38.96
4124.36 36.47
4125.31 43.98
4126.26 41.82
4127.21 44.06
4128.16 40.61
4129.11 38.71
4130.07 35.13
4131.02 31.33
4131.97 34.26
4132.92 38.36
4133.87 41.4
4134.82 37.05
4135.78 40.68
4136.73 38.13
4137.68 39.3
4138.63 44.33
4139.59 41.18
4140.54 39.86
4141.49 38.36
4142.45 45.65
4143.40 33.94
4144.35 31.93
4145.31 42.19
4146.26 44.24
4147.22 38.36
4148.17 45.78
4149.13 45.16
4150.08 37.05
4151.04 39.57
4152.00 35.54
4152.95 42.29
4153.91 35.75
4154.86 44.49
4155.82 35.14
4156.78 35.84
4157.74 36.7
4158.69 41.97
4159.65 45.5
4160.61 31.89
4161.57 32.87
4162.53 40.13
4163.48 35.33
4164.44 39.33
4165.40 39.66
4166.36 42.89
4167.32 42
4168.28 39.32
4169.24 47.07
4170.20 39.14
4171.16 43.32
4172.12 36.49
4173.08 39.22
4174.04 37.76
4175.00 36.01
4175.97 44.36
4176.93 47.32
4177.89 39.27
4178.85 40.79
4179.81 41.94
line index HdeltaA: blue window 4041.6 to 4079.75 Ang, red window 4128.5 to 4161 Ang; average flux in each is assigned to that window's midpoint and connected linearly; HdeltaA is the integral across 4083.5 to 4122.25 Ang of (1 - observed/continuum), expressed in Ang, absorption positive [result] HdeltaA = 5.0 Ang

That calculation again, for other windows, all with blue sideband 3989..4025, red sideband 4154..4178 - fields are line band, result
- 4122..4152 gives 0.10 Ang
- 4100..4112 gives 2.81 Ang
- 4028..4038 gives 0.14 Ang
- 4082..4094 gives 1.13 Ang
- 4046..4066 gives -0.73 Ang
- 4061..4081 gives -0.56 Ang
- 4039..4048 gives -0.27 Ang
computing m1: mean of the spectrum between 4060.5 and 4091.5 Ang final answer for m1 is 39.9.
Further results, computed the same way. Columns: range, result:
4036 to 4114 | 38.5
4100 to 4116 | 33.4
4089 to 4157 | 37.5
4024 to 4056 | 41.1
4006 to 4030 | 41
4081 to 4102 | 34.4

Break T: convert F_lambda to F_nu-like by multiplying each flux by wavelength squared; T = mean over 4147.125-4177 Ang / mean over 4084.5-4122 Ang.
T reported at 1.2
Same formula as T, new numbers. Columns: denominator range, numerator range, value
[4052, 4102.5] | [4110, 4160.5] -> 1.07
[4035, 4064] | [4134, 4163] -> 0.98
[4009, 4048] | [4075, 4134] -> 0.92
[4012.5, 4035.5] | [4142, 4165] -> 1.04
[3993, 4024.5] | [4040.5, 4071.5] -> 1.06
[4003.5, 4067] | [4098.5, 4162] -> 0.96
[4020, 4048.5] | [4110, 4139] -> 1.01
